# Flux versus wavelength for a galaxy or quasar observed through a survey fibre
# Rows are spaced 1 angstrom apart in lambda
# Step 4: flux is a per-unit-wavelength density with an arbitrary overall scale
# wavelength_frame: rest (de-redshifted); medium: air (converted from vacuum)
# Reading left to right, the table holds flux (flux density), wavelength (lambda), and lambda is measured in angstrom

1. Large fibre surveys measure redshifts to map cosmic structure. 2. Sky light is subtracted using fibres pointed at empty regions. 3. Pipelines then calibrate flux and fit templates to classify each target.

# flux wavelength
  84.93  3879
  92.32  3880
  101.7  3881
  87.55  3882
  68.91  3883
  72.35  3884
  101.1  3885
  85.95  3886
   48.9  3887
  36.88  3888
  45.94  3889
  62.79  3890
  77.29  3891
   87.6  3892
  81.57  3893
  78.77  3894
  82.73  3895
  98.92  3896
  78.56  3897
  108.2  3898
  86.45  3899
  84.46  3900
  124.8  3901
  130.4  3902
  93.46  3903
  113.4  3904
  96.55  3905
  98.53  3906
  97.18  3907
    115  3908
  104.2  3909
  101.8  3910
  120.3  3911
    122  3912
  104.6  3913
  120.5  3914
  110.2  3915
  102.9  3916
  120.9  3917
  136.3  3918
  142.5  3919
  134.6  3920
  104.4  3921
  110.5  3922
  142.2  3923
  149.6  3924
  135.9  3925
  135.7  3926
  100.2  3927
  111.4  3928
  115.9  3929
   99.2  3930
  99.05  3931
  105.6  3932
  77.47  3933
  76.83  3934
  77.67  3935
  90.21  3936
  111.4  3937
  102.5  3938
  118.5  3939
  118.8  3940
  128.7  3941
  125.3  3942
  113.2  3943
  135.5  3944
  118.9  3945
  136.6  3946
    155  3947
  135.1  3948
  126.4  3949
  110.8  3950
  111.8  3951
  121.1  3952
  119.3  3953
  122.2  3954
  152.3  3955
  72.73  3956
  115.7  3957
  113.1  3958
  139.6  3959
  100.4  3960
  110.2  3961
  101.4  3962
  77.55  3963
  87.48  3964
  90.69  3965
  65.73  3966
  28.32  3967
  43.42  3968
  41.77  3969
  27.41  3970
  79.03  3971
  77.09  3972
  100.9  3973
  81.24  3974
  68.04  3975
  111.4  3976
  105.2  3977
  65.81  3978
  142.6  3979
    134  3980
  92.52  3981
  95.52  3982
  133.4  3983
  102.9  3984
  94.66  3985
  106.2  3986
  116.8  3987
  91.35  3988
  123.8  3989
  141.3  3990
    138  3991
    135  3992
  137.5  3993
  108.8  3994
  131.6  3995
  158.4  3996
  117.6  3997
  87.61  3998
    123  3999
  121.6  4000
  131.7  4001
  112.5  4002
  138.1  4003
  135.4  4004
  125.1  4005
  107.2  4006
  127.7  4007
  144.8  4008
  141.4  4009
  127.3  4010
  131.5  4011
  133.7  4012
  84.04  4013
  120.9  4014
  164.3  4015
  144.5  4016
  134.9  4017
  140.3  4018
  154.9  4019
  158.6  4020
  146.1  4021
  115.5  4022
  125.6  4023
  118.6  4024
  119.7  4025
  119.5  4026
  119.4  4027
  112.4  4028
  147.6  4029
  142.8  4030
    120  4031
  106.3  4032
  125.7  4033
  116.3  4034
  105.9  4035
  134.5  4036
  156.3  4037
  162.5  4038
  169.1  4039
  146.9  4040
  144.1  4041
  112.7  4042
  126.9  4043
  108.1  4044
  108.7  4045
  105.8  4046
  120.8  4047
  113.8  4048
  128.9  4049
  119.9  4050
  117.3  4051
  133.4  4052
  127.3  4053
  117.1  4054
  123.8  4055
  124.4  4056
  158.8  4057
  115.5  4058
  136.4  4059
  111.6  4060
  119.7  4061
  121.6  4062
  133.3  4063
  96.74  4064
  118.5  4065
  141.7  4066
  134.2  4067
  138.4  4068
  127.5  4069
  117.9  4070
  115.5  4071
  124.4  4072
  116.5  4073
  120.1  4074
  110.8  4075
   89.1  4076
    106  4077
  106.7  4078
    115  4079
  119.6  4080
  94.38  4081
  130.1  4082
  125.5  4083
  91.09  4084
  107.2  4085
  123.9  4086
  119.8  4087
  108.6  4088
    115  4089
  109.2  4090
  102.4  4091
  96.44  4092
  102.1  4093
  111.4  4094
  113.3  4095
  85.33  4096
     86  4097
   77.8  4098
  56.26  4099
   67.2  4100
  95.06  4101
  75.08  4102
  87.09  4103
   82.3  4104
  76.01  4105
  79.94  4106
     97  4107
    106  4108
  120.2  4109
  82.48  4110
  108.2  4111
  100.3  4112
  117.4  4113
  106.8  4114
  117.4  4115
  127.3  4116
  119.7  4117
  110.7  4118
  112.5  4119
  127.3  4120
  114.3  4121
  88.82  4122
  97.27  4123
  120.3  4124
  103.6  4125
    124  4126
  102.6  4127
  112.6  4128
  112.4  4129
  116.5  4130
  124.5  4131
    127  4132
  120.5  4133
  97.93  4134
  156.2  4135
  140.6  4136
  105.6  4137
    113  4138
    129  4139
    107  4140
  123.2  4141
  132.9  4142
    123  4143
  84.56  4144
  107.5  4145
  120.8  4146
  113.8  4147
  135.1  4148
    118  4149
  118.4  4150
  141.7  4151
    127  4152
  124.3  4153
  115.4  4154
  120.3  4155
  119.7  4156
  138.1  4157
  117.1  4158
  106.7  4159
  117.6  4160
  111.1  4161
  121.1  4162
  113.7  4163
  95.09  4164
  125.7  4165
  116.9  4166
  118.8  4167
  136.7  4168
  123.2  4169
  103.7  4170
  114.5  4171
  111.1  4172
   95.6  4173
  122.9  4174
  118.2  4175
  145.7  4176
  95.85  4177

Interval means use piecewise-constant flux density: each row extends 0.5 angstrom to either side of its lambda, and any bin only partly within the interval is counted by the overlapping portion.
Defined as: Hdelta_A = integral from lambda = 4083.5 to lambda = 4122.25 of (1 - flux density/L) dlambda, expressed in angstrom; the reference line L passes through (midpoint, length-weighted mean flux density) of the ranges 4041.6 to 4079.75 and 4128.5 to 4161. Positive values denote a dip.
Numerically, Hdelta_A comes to 6.3 angstrom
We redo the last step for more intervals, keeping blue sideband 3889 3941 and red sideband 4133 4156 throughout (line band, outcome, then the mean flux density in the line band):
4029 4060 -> -3.7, 128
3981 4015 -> -3.4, 122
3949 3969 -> 1.8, 98.4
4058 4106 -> 3.7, 107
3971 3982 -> 1.3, 96.9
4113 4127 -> 0.7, 113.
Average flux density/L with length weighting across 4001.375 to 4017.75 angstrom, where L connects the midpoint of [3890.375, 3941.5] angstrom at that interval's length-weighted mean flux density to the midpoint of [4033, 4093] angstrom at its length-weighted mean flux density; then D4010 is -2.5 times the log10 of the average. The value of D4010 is -0.12 mag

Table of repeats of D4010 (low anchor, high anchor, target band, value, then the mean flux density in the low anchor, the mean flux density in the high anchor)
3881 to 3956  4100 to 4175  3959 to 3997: 0.09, 106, 113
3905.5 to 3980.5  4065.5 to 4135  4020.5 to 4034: -0.16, 107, 108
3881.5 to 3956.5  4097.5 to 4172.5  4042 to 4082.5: -0.10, 106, 111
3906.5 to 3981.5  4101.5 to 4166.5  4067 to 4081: -0.05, 107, 113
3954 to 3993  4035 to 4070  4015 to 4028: -0.15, 98.3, 128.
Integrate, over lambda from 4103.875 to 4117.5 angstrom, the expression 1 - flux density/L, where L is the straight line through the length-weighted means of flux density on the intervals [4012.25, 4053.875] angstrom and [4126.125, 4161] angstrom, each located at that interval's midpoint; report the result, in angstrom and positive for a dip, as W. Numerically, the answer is 2.1 angstrom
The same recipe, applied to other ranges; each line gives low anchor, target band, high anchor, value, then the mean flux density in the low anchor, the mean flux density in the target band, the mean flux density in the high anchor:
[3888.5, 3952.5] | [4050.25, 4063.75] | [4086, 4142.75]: -2.3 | 109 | 126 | 107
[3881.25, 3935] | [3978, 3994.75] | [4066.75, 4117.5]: -2.4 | 100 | 117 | 105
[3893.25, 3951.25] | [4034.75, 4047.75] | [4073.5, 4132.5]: -2.9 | 112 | 131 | 105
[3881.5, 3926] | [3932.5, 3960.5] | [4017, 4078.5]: -1.9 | 101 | 115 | 126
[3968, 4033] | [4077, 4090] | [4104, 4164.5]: 0.3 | 117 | 113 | 114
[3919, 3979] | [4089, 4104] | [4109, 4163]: 3.0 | 105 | 90.9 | 117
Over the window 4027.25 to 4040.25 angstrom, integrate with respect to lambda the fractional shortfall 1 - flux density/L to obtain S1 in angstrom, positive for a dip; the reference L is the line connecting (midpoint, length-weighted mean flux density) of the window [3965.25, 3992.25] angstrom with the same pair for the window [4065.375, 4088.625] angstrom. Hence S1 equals -3.3 angstrom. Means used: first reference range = 93.8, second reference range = 117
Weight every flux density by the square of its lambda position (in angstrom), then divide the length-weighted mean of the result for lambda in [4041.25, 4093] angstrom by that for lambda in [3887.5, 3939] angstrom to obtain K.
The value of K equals 1.2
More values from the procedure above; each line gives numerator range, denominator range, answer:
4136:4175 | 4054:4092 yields 1.04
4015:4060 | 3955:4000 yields 1.32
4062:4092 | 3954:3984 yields 1.32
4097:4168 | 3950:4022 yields 1.06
